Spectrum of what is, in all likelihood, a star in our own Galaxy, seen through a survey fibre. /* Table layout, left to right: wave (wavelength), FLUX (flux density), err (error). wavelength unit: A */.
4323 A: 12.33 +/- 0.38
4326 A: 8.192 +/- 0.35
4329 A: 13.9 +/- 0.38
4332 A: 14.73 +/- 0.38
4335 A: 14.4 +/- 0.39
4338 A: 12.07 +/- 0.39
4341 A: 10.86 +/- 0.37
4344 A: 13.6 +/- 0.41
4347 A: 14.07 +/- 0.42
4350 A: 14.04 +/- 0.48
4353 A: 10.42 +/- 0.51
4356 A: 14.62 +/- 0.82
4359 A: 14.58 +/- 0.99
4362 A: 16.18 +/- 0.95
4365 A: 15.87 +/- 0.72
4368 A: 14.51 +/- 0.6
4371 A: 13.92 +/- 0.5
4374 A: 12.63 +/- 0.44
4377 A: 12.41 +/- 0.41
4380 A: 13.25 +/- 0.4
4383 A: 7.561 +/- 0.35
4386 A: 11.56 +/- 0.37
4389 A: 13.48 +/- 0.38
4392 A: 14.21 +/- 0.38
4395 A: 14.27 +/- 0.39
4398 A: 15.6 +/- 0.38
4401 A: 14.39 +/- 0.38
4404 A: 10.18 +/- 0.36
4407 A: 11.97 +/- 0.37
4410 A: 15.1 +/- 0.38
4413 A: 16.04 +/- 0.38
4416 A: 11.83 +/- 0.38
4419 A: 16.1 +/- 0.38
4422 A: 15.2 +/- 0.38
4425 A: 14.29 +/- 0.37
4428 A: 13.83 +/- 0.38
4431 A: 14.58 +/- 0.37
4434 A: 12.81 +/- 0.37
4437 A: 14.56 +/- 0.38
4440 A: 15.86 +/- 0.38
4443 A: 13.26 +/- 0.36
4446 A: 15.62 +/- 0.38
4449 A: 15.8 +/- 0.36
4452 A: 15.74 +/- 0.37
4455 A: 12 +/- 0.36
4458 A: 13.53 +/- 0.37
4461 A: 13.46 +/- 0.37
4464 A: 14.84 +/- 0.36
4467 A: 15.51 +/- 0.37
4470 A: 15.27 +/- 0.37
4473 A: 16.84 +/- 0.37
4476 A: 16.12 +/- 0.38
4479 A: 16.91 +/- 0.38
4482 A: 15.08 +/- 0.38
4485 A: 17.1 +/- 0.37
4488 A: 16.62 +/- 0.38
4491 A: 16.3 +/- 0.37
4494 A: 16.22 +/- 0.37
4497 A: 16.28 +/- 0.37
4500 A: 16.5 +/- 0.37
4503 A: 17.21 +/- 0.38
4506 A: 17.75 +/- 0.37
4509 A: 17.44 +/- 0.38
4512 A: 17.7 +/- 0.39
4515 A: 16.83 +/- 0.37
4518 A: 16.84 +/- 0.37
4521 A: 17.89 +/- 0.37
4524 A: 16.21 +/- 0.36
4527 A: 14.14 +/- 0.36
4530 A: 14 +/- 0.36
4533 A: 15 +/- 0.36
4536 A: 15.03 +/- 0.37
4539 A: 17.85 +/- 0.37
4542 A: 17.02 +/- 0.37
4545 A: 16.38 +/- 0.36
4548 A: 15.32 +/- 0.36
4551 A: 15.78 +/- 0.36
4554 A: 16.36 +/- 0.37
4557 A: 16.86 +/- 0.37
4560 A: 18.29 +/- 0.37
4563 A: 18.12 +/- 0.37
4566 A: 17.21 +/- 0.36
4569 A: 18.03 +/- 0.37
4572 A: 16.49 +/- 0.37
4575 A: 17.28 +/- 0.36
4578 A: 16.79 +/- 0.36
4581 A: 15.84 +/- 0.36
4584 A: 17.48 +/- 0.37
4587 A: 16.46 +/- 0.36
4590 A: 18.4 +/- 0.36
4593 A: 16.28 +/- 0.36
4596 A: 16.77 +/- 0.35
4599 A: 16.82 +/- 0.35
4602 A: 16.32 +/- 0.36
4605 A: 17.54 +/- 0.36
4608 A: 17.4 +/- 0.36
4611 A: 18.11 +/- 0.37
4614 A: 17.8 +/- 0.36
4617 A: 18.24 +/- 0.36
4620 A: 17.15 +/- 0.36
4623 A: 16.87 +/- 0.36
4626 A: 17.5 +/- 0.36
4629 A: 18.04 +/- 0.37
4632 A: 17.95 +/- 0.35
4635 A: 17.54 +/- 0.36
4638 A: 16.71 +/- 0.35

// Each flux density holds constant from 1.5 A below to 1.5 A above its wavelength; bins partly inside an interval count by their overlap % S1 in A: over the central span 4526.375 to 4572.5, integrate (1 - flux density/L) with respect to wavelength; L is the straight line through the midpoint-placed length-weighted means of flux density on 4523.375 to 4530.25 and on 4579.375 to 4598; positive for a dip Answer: -2.6 A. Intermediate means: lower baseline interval 14.7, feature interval 16.4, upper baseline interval 16.9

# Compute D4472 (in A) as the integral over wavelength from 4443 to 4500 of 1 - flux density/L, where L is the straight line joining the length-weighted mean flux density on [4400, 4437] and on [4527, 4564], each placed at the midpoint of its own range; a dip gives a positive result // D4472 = -2.4 A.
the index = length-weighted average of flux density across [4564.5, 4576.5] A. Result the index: 17.3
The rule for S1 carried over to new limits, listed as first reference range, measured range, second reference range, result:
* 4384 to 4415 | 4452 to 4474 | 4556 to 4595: 0.5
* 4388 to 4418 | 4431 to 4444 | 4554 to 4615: 0.2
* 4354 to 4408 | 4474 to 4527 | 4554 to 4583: -3.0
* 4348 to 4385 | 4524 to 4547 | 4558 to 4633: 0.9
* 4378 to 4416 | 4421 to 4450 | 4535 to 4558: -1.3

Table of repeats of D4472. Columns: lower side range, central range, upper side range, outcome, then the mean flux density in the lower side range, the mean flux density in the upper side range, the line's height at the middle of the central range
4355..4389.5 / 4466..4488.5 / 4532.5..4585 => -1.33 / 13.4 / 16.8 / 15.3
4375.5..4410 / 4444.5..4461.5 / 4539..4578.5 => -0.18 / 12.7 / 17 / 14.3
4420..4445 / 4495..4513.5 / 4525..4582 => -1.83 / 14.4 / 16.4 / 15.6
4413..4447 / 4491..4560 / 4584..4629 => -2.03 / 14.4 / 17.3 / 16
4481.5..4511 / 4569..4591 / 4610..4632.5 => 0.46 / 16.7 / 17.7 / 17.4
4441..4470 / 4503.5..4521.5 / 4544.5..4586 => -1.88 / 14.5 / 16.9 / 15.7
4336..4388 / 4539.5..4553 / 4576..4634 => -0.02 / 13.1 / 17.3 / 16.2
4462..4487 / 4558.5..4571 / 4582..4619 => -0.71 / 15.9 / 17.3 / 16.9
